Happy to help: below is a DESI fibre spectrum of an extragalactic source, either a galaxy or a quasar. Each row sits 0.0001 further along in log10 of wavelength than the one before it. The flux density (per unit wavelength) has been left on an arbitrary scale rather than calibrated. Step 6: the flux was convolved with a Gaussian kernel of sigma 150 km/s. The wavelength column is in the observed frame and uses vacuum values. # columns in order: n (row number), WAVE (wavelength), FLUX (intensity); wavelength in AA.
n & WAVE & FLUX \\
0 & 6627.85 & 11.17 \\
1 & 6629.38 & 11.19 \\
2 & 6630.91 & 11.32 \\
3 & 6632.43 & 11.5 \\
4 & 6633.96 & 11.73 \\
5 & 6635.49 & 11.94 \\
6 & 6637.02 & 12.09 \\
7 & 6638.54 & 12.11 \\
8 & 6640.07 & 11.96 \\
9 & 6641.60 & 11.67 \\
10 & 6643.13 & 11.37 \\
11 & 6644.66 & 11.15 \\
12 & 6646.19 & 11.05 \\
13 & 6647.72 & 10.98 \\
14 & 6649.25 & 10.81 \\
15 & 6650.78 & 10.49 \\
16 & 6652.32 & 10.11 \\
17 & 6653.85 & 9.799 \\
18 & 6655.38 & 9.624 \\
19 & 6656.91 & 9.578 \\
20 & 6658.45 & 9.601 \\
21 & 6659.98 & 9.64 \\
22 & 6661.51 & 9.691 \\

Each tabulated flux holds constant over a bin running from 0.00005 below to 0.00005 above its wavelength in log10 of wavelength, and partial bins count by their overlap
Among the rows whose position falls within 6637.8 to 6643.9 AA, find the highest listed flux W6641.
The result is 12.11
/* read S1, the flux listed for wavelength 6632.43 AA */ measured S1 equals 11.5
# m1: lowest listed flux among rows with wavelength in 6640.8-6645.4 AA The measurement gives 11.15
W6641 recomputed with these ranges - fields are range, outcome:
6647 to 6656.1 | 10.98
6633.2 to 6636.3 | 11.94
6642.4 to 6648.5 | 11.37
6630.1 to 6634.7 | 11.73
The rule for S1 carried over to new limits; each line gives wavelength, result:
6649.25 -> 10.81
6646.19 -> 11.05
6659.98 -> 9.64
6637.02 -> 12.09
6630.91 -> 11.32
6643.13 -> 11.37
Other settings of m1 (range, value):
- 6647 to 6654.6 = 9.799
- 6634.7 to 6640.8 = 11.94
